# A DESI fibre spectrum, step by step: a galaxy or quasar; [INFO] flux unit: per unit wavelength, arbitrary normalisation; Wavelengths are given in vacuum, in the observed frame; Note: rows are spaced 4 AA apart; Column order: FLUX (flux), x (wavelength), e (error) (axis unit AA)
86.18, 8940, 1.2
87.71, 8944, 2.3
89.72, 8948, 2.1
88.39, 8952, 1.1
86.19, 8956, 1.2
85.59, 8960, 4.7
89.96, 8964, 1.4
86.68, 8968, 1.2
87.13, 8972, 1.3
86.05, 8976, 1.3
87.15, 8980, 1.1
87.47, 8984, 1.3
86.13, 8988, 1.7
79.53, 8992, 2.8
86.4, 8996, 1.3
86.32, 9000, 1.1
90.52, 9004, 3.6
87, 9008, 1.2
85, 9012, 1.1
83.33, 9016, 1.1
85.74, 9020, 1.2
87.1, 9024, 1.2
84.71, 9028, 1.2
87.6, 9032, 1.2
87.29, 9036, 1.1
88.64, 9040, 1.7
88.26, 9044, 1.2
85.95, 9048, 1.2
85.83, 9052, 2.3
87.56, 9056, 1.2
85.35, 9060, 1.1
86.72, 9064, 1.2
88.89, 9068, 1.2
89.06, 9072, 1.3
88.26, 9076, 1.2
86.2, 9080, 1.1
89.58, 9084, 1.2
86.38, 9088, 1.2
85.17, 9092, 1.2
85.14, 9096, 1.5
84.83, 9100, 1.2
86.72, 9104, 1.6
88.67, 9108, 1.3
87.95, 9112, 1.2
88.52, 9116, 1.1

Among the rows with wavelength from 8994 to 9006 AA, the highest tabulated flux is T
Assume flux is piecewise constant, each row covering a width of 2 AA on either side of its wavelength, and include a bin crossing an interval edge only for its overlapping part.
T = 90.52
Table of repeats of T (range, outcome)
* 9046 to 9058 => 87.56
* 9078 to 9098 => 89.58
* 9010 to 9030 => 87.1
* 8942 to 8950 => 89.72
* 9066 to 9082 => 89.06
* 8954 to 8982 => 89.96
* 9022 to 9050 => 88.64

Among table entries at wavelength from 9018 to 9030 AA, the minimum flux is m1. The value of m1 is 84.71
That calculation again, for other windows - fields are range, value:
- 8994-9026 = 83.33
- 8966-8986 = 86.05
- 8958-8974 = 85.59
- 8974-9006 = 79.53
